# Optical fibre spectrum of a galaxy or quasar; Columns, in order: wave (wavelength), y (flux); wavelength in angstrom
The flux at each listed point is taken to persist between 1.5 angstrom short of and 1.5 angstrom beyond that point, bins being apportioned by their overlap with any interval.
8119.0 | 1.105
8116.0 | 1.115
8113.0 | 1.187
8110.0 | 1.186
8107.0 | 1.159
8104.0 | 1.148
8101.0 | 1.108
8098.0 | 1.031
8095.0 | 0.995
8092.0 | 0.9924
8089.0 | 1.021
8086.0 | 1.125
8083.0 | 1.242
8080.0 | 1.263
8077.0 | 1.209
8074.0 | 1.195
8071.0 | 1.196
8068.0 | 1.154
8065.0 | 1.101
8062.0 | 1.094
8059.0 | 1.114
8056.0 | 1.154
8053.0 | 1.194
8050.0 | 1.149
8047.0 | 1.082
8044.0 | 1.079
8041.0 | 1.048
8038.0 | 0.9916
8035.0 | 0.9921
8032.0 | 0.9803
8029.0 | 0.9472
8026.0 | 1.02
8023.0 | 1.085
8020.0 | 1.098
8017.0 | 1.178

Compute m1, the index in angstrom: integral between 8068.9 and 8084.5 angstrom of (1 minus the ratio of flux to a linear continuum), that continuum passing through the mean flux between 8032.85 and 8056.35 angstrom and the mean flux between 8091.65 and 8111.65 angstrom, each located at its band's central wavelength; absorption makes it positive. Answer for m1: -1.9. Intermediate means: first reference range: 1.08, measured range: 1.22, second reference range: 1.09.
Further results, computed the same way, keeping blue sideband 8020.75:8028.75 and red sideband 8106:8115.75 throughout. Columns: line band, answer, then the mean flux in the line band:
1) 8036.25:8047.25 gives 0.2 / 1.05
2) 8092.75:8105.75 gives 1.0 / 1.07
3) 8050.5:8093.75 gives -1.4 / 1.15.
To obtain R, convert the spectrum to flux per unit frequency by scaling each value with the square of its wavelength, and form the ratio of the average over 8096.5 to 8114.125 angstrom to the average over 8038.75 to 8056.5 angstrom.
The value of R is 1.04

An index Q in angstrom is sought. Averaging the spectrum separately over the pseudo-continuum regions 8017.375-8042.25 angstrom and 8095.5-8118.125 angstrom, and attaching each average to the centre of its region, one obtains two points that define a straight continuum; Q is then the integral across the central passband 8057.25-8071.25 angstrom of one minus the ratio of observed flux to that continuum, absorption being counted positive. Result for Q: -0.7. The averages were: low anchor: 1.03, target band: 1.13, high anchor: 1.13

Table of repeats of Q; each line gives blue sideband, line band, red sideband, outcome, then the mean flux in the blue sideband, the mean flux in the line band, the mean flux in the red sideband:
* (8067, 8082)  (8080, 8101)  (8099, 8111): 1.6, 1.21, 1.08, 1.14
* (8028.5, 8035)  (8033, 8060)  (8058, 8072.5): -1.1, 0.973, 1.09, 1.13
